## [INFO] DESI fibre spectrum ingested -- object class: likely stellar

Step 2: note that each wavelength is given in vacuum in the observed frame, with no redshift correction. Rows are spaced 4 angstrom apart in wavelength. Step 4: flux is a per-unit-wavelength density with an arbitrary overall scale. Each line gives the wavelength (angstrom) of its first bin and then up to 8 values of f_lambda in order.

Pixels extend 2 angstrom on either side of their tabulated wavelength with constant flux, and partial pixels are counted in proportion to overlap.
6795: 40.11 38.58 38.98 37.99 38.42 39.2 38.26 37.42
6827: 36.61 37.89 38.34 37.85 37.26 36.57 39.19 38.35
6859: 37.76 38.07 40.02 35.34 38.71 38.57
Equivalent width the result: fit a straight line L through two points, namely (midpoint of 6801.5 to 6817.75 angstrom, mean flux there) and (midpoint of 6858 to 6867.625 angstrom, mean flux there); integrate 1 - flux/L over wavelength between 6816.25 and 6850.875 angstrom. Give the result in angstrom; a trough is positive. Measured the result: 0.8 angstrom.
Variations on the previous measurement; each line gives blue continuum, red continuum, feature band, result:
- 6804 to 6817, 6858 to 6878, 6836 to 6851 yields 0.3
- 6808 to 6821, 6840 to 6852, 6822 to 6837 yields 0.2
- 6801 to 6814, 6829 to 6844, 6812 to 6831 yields 0.2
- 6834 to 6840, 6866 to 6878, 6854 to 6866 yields -0.1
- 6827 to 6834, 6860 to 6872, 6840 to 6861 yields 0.0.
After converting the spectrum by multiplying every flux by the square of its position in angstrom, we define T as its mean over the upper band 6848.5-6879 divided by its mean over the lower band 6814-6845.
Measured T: 1.0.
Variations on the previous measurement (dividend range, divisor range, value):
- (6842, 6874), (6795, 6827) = 1.00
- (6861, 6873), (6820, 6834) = 1.02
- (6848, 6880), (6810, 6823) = 1.01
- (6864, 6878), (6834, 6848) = 1.02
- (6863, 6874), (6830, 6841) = 1.00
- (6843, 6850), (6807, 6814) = 0.98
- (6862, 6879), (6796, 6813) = 1.01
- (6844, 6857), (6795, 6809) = 0.99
